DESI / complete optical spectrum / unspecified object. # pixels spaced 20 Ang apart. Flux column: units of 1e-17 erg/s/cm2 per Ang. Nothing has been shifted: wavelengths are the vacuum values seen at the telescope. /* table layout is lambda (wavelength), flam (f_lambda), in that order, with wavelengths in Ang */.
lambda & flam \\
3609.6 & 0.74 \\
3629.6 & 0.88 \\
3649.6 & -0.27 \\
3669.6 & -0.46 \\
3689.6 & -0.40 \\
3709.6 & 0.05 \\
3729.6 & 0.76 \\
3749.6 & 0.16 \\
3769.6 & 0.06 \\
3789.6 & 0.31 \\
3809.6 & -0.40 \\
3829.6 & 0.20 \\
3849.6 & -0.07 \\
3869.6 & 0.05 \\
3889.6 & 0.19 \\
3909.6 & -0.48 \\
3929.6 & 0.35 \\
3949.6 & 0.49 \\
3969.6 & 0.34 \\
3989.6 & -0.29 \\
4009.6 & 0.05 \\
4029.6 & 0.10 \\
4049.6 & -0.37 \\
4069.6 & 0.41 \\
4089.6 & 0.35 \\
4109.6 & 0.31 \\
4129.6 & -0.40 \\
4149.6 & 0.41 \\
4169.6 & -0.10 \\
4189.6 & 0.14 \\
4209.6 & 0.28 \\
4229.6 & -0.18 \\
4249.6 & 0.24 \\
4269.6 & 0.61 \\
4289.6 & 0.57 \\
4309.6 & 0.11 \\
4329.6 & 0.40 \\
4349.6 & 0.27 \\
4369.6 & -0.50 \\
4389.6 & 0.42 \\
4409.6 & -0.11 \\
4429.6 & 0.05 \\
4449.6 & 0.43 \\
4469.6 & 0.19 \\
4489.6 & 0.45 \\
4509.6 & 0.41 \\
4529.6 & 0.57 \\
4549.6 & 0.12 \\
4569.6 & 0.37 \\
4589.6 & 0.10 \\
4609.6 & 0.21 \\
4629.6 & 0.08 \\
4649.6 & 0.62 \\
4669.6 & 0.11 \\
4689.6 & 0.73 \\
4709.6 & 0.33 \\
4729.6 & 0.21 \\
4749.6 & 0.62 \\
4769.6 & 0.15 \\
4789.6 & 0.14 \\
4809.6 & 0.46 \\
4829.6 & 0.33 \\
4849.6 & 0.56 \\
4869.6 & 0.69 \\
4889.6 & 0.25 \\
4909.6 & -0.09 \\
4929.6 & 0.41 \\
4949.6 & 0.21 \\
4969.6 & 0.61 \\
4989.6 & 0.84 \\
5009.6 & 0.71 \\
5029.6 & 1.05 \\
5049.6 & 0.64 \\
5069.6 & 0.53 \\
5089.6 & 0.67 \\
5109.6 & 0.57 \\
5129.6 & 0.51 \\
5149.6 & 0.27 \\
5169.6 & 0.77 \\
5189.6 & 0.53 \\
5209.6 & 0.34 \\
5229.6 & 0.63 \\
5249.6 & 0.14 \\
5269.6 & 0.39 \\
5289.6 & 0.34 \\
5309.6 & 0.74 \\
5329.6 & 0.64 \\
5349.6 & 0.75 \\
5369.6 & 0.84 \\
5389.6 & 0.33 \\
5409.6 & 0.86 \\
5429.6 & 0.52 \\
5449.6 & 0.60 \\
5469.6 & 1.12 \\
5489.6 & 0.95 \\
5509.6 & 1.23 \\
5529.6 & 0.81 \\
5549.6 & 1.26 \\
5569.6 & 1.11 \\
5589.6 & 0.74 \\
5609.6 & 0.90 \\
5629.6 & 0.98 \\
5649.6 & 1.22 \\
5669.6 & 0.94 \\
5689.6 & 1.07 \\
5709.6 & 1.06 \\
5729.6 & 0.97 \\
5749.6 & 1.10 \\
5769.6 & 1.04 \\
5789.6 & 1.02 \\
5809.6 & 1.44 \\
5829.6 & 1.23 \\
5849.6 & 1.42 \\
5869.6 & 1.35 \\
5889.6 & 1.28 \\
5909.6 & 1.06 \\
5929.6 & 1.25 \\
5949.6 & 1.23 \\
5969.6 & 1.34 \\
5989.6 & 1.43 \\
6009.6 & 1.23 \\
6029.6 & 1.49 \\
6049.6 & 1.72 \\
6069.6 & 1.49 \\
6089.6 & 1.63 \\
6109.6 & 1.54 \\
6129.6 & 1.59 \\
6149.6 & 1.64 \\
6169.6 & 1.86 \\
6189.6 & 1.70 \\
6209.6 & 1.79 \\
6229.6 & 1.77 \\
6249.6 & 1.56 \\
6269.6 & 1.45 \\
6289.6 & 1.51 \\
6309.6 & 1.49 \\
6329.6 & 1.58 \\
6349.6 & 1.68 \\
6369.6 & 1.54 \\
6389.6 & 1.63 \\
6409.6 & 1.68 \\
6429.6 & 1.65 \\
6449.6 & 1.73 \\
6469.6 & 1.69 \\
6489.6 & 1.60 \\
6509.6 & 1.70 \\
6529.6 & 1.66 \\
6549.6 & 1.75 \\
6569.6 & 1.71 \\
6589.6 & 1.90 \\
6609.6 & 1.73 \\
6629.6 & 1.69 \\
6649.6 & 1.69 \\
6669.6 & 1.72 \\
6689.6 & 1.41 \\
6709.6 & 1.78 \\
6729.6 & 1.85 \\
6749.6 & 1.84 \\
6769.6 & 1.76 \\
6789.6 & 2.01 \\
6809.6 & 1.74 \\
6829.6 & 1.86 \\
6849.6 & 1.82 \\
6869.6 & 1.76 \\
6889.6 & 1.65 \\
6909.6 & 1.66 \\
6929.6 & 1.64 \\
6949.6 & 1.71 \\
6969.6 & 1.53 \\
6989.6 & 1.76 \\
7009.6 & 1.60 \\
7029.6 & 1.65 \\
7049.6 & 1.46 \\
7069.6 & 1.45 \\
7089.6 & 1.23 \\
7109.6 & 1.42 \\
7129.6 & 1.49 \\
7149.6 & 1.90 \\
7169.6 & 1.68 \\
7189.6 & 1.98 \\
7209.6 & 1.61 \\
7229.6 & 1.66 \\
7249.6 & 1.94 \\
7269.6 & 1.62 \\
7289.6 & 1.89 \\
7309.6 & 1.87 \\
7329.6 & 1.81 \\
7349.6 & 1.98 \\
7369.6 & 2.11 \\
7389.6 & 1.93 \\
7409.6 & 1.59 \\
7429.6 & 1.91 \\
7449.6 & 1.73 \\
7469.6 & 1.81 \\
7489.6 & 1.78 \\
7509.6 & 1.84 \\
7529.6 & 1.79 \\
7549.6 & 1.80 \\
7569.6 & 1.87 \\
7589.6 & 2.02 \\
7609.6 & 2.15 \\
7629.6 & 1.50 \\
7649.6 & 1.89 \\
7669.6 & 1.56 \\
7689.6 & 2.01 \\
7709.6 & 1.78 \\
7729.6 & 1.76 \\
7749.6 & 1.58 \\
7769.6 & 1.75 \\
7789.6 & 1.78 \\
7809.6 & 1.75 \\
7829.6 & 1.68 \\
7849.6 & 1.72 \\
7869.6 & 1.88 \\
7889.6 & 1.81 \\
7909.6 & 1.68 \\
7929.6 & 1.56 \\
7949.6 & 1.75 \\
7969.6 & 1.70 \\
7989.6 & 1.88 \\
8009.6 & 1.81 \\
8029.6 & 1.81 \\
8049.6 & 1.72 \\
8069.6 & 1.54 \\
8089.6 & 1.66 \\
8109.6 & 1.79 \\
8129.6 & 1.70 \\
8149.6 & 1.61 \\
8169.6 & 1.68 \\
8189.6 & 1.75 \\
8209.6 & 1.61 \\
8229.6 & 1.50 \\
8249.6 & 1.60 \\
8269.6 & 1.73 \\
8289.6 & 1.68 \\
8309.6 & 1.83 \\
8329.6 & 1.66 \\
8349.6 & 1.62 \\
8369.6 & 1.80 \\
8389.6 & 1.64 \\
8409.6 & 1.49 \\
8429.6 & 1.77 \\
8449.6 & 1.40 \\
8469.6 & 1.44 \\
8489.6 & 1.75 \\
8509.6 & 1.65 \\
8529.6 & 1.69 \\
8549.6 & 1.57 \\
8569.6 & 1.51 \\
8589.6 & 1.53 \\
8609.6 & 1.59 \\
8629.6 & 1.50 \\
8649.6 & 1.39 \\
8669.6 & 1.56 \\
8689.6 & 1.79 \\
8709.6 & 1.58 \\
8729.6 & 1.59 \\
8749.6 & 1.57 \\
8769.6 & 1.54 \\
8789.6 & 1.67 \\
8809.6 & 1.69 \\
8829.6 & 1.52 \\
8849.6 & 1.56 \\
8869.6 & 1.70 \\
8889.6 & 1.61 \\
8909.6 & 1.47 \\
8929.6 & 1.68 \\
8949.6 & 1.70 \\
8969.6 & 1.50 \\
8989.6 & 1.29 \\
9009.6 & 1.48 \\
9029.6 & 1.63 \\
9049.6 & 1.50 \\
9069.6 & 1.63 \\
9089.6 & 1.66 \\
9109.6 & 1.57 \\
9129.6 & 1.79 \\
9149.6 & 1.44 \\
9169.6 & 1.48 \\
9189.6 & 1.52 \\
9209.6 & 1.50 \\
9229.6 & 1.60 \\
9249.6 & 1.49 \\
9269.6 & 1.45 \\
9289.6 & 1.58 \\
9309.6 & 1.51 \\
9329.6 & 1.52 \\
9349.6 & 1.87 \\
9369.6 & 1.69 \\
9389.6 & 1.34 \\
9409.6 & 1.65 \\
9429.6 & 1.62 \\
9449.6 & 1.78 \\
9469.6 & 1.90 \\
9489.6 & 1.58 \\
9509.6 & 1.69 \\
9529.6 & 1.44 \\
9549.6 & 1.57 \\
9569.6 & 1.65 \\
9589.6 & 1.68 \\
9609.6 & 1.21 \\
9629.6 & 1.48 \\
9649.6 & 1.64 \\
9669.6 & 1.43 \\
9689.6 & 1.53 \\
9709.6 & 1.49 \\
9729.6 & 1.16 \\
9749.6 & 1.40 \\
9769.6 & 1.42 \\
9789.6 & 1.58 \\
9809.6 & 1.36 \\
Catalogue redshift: 0.37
